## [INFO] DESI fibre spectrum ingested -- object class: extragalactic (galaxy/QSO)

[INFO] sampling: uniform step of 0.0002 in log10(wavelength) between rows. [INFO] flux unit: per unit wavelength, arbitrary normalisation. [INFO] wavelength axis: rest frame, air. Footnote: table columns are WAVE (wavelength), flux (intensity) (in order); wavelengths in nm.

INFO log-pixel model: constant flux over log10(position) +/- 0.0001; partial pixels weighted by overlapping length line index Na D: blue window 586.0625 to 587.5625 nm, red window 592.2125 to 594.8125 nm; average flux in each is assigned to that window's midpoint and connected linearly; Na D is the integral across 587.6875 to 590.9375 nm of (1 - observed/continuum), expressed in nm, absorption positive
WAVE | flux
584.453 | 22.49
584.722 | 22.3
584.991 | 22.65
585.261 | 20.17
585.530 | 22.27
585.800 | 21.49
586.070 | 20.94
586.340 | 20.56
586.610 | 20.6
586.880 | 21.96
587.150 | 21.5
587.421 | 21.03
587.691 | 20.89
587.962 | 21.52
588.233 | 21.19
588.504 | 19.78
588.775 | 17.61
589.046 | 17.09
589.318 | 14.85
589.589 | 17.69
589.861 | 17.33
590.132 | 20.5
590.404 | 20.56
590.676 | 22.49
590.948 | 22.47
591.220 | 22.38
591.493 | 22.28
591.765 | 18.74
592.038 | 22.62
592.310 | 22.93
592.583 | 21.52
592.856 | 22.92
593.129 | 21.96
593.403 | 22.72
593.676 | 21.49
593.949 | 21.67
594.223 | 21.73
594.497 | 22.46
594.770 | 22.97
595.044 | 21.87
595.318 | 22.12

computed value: 0.33 nm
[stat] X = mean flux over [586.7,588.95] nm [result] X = 20.6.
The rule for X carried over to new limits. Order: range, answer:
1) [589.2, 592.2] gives 20.2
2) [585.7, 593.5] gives 20.7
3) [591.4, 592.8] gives 21.7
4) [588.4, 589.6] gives 17.3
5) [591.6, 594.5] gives 21.9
